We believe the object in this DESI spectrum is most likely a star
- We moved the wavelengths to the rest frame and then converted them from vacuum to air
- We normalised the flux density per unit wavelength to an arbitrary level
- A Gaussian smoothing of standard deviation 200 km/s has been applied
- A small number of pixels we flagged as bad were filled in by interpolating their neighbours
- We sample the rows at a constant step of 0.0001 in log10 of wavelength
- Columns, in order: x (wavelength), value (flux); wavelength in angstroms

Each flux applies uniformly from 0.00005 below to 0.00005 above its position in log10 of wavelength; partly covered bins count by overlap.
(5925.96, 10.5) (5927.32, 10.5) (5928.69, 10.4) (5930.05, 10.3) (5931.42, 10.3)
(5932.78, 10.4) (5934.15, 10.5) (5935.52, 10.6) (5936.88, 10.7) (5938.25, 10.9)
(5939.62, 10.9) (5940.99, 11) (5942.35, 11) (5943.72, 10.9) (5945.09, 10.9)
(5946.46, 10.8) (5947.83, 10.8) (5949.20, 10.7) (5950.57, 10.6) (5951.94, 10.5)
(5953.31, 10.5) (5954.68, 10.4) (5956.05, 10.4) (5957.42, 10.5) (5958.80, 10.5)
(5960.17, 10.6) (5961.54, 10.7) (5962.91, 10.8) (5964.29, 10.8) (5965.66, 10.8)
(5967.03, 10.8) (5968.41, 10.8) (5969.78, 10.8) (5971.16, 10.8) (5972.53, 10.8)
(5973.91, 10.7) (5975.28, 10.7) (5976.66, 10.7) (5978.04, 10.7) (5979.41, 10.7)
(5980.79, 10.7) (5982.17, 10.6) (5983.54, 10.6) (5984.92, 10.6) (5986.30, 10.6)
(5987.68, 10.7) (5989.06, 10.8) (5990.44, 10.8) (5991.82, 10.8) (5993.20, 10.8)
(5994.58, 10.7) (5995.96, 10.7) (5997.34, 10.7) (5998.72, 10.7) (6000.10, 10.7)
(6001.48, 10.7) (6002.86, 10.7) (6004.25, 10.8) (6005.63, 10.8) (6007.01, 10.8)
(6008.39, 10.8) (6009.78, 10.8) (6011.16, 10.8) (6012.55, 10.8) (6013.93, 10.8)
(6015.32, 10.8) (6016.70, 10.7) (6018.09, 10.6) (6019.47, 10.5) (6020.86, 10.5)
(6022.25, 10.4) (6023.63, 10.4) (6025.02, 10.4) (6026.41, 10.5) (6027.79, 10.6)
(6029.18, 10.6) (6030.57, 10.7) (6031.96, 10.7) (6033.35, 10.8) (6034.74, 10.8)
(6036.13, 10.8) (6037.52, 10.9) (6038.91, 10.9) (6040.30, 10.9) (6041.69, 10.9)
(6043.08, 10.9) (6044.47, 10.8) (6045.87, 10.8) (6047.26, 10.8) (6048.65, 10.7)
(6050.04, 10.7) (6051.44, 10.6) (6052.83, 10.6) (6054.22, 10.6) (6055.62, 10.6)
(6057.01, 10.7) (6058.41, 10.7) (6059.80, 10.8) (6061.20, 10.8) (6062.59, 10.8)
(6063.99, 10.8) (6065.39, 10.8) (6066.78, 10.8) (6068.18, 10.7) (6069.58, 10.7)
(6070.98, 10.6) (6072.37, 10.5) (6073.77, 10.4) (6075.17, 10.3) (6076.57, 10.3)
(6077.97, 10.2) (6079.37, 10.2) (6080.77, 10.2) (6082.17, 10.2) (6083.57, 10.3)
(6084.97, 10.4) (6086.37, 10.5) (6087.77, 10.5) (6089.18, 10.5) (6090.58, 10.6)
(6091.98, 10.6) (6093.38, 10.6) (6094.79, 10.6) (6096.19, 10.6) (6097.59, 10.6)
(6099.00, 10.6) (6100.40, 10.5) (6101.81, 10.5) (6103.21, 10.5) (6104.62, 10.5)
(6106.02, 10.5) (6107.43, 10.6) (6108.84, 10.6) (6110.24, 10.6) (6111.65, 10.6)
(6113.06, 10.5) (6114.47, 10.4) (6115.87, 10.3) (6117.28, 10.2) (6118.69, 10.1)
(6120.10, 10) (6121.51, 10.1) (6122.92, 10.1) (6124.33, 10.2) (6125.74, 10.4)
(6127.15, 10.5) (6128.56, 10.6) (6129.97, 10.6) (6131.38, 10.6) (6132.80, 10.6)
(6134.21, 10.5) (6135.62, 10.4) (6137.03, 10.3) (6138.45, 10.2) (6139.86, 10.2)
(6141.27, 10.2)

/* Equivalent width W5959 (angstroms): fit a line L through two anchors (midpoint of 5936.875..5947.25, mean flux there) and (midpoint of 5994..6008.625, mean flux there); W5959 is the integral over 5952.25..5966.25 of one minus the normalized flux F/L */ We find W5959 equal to 0.3 angstroms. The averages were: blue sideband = 10.9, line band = 10.6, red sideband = 10.7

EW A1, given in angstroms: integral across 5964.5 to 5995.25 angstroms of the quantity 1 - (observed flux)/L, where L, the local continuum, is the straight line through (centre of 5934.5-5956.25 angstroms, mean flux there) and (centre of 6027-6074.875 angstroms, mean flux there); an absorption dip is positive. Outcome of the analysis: 0.0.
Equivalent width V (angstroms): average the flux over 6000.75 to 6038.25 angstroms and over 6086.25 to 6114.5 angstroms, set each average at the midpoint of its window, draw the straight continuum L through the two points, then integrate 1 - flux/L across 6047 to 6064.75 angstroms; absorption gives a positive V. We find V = -0.1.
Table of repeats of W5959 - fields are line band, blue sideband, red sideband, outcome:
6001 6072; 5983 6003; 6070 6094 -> -1.0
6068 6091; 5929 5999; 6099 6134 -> 0.2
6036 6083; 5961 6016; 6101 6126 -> -0.5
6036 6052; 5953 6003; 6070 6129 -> -0.4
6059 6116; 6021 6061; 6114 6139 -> -0.1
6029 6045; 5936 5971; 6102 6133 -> -0.4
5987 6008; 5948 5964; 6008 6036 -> -0.2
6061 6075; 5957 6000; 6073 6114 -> -0.2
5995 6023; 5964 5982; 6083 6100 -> -0.1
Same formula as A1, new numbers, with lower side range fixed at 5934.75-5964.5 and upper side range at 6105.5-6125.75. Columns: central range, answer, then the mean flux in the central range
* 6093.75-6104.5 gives -0.19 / 10.6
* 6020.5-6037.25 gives -0.13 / 10.6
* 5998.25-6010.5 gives -0.20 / 10.8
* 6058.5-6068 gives -0.30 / 10.8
